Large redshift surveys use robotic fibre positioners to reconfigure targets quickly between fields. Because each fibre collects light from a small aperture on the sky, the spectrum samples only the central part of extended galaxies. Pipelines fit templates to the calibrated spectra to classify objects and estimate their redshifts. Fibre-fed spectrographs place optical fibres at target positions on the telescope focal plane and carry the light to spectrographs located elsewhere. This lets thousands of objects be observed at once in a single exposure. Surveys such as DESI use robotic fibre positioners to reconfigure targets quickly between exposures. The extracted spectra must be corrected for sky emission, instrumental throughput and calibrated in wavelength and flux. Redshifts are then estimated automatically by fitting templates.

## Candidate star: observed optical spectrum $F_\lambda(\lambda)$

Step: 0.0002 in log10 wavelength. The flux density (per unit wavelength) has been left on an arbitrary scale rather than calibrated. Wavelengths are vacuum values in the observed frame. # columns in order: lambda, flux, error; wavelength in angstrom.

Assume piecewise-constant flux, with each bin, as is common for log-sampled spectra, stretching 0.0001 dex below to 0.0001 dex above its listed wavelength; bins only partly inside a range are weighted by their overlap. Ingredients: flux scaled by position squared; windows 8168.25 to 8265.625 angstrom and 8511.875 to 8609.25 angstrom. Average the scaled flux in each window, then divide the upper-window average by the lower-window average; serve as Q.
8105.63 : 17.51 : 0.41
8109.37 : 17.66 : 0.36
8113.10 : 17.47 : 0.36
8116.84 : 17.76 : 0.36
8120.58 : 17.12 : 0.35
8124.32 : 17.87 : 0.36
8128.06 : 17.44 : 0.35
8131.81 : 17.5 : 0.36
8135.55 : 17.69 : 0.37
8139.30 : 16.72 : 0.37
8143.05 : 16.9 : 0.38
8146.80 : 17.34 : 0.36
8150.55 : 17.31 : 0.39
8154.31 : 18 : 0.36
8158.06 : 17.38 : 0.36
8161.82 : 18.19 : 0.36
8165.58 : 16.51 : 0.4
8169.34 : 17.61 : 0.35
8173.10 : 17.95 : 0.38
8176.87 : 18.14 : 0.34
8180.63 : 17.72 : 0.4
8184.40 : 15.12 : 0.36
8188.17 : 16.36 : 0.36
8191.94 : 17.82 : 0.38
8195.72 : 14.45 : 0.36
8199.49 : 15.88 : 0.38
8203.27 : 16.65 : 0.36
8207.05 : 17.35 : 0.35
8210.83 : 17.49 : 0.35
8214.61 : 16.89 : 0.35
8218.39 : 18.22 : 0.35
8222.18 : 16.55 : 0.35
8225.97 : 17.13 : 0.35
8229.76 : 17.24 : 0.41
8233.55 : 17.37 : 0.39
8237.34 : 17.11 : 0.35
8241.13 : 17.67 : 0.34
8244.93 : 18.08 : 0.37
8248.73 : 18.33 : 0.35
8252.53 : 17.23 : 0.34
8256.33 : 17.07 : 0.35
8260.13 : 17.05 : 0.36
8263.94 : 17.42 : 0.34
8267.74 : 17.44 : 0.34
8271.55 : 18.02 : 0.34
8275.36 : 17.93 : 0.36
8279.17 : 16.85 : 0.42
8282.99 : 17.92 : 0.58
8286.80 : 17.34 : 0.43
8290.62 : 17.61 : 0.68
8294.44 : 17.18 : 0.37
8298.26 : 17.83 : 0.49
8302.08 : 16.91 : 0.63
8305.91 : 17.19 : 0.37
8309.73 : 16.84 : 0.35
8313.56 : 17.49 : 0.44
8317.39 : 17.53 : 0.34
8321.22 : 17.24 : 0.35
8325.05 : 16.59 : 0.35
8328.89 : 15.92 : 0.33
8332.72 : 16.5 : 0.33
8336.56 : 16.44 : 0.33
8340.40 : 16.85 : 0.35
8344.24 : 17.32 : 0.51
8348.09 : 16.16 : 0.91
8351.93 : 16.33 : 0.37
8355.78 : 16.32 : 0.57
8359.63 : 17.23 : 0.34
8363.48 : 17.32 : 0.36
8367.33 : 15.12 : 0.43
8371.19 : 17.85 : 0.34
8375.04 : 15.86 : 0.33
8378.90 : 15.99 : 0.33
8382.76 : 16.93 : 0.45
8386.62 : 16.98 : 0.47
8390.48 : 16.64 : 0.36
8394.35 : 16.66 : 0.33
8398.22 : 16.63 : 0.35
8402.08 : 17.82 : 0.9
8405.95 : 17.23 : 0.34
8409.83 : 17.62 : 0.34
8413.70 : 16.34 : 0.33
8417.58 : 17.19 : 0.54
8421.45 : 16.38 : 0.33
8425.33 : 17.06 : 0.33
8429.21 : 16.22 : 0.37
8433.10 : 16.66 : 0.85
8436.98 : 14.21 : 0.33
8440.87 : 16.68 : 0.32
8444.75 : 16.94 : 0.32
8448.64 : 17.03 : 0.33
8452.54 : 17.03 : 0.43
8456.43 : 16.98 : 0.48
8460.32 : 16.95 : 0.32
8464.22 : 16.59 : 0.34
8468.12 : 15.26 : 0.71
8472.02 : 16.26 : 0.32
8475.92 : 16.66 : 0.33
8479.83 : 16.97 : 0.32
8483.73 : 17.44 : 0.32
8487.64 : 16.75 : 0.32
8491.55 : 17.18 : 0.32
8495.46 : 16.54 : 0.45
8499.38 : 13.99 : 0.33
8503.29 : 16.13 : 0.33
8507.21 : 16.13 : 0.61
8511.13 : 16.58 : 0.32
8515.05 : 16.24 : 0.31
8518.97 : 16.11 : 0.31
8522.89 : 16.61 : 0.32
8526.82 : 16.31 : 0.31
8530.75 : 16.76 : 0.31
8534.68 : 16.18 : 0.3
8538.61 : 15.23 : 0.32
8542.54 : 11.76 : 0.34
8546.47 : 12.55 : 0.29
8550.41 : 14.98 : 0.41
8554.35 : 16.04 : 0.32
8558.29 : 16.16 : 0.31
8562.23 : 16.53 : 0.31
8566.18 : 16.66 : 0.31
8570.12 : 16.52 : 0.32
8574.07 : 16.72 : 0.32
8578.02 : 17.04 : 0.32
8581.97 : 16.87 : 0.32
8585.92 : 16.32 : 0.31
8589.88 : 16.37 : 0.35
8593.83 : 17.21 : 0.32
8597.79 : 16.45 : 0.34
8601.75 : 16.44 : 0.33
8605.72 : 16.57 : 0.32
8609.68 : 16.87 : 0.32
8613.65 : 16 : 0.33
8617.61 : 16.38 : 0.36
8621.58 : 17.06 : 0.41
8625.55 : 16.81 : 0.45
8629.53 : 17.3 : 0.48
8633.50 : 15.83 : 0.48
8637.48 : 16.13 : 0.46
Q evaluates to 1.02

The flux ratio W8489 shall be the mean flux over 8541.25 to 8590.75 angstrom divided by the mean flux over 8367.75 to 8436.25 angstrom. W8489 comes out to 0.94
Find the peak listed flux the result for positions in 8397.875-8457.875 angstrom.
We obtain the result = 17.82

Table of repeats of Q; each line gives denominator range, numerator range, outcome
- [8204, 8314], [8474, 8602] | 0.99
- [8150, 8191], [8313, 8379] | 1.00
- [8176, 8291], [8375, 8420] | 1.02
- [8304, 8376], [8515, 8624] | 1.02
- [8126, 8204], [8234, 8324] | 1.05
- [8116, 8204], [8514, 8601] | 1.03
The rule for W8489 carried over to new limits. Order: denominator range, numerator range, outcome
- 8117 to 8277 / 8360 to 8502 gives 0.96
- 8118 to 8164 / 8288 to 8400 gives 0.96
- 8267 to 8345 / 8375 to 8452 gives 0.97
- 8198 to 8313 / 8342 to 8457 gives 0.96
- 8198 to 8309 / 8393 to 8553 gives 0.94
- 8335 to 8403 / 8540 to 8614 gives 0.96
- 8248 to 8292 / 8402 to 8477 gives 0.95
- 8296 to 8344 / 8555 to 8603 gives 0.98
